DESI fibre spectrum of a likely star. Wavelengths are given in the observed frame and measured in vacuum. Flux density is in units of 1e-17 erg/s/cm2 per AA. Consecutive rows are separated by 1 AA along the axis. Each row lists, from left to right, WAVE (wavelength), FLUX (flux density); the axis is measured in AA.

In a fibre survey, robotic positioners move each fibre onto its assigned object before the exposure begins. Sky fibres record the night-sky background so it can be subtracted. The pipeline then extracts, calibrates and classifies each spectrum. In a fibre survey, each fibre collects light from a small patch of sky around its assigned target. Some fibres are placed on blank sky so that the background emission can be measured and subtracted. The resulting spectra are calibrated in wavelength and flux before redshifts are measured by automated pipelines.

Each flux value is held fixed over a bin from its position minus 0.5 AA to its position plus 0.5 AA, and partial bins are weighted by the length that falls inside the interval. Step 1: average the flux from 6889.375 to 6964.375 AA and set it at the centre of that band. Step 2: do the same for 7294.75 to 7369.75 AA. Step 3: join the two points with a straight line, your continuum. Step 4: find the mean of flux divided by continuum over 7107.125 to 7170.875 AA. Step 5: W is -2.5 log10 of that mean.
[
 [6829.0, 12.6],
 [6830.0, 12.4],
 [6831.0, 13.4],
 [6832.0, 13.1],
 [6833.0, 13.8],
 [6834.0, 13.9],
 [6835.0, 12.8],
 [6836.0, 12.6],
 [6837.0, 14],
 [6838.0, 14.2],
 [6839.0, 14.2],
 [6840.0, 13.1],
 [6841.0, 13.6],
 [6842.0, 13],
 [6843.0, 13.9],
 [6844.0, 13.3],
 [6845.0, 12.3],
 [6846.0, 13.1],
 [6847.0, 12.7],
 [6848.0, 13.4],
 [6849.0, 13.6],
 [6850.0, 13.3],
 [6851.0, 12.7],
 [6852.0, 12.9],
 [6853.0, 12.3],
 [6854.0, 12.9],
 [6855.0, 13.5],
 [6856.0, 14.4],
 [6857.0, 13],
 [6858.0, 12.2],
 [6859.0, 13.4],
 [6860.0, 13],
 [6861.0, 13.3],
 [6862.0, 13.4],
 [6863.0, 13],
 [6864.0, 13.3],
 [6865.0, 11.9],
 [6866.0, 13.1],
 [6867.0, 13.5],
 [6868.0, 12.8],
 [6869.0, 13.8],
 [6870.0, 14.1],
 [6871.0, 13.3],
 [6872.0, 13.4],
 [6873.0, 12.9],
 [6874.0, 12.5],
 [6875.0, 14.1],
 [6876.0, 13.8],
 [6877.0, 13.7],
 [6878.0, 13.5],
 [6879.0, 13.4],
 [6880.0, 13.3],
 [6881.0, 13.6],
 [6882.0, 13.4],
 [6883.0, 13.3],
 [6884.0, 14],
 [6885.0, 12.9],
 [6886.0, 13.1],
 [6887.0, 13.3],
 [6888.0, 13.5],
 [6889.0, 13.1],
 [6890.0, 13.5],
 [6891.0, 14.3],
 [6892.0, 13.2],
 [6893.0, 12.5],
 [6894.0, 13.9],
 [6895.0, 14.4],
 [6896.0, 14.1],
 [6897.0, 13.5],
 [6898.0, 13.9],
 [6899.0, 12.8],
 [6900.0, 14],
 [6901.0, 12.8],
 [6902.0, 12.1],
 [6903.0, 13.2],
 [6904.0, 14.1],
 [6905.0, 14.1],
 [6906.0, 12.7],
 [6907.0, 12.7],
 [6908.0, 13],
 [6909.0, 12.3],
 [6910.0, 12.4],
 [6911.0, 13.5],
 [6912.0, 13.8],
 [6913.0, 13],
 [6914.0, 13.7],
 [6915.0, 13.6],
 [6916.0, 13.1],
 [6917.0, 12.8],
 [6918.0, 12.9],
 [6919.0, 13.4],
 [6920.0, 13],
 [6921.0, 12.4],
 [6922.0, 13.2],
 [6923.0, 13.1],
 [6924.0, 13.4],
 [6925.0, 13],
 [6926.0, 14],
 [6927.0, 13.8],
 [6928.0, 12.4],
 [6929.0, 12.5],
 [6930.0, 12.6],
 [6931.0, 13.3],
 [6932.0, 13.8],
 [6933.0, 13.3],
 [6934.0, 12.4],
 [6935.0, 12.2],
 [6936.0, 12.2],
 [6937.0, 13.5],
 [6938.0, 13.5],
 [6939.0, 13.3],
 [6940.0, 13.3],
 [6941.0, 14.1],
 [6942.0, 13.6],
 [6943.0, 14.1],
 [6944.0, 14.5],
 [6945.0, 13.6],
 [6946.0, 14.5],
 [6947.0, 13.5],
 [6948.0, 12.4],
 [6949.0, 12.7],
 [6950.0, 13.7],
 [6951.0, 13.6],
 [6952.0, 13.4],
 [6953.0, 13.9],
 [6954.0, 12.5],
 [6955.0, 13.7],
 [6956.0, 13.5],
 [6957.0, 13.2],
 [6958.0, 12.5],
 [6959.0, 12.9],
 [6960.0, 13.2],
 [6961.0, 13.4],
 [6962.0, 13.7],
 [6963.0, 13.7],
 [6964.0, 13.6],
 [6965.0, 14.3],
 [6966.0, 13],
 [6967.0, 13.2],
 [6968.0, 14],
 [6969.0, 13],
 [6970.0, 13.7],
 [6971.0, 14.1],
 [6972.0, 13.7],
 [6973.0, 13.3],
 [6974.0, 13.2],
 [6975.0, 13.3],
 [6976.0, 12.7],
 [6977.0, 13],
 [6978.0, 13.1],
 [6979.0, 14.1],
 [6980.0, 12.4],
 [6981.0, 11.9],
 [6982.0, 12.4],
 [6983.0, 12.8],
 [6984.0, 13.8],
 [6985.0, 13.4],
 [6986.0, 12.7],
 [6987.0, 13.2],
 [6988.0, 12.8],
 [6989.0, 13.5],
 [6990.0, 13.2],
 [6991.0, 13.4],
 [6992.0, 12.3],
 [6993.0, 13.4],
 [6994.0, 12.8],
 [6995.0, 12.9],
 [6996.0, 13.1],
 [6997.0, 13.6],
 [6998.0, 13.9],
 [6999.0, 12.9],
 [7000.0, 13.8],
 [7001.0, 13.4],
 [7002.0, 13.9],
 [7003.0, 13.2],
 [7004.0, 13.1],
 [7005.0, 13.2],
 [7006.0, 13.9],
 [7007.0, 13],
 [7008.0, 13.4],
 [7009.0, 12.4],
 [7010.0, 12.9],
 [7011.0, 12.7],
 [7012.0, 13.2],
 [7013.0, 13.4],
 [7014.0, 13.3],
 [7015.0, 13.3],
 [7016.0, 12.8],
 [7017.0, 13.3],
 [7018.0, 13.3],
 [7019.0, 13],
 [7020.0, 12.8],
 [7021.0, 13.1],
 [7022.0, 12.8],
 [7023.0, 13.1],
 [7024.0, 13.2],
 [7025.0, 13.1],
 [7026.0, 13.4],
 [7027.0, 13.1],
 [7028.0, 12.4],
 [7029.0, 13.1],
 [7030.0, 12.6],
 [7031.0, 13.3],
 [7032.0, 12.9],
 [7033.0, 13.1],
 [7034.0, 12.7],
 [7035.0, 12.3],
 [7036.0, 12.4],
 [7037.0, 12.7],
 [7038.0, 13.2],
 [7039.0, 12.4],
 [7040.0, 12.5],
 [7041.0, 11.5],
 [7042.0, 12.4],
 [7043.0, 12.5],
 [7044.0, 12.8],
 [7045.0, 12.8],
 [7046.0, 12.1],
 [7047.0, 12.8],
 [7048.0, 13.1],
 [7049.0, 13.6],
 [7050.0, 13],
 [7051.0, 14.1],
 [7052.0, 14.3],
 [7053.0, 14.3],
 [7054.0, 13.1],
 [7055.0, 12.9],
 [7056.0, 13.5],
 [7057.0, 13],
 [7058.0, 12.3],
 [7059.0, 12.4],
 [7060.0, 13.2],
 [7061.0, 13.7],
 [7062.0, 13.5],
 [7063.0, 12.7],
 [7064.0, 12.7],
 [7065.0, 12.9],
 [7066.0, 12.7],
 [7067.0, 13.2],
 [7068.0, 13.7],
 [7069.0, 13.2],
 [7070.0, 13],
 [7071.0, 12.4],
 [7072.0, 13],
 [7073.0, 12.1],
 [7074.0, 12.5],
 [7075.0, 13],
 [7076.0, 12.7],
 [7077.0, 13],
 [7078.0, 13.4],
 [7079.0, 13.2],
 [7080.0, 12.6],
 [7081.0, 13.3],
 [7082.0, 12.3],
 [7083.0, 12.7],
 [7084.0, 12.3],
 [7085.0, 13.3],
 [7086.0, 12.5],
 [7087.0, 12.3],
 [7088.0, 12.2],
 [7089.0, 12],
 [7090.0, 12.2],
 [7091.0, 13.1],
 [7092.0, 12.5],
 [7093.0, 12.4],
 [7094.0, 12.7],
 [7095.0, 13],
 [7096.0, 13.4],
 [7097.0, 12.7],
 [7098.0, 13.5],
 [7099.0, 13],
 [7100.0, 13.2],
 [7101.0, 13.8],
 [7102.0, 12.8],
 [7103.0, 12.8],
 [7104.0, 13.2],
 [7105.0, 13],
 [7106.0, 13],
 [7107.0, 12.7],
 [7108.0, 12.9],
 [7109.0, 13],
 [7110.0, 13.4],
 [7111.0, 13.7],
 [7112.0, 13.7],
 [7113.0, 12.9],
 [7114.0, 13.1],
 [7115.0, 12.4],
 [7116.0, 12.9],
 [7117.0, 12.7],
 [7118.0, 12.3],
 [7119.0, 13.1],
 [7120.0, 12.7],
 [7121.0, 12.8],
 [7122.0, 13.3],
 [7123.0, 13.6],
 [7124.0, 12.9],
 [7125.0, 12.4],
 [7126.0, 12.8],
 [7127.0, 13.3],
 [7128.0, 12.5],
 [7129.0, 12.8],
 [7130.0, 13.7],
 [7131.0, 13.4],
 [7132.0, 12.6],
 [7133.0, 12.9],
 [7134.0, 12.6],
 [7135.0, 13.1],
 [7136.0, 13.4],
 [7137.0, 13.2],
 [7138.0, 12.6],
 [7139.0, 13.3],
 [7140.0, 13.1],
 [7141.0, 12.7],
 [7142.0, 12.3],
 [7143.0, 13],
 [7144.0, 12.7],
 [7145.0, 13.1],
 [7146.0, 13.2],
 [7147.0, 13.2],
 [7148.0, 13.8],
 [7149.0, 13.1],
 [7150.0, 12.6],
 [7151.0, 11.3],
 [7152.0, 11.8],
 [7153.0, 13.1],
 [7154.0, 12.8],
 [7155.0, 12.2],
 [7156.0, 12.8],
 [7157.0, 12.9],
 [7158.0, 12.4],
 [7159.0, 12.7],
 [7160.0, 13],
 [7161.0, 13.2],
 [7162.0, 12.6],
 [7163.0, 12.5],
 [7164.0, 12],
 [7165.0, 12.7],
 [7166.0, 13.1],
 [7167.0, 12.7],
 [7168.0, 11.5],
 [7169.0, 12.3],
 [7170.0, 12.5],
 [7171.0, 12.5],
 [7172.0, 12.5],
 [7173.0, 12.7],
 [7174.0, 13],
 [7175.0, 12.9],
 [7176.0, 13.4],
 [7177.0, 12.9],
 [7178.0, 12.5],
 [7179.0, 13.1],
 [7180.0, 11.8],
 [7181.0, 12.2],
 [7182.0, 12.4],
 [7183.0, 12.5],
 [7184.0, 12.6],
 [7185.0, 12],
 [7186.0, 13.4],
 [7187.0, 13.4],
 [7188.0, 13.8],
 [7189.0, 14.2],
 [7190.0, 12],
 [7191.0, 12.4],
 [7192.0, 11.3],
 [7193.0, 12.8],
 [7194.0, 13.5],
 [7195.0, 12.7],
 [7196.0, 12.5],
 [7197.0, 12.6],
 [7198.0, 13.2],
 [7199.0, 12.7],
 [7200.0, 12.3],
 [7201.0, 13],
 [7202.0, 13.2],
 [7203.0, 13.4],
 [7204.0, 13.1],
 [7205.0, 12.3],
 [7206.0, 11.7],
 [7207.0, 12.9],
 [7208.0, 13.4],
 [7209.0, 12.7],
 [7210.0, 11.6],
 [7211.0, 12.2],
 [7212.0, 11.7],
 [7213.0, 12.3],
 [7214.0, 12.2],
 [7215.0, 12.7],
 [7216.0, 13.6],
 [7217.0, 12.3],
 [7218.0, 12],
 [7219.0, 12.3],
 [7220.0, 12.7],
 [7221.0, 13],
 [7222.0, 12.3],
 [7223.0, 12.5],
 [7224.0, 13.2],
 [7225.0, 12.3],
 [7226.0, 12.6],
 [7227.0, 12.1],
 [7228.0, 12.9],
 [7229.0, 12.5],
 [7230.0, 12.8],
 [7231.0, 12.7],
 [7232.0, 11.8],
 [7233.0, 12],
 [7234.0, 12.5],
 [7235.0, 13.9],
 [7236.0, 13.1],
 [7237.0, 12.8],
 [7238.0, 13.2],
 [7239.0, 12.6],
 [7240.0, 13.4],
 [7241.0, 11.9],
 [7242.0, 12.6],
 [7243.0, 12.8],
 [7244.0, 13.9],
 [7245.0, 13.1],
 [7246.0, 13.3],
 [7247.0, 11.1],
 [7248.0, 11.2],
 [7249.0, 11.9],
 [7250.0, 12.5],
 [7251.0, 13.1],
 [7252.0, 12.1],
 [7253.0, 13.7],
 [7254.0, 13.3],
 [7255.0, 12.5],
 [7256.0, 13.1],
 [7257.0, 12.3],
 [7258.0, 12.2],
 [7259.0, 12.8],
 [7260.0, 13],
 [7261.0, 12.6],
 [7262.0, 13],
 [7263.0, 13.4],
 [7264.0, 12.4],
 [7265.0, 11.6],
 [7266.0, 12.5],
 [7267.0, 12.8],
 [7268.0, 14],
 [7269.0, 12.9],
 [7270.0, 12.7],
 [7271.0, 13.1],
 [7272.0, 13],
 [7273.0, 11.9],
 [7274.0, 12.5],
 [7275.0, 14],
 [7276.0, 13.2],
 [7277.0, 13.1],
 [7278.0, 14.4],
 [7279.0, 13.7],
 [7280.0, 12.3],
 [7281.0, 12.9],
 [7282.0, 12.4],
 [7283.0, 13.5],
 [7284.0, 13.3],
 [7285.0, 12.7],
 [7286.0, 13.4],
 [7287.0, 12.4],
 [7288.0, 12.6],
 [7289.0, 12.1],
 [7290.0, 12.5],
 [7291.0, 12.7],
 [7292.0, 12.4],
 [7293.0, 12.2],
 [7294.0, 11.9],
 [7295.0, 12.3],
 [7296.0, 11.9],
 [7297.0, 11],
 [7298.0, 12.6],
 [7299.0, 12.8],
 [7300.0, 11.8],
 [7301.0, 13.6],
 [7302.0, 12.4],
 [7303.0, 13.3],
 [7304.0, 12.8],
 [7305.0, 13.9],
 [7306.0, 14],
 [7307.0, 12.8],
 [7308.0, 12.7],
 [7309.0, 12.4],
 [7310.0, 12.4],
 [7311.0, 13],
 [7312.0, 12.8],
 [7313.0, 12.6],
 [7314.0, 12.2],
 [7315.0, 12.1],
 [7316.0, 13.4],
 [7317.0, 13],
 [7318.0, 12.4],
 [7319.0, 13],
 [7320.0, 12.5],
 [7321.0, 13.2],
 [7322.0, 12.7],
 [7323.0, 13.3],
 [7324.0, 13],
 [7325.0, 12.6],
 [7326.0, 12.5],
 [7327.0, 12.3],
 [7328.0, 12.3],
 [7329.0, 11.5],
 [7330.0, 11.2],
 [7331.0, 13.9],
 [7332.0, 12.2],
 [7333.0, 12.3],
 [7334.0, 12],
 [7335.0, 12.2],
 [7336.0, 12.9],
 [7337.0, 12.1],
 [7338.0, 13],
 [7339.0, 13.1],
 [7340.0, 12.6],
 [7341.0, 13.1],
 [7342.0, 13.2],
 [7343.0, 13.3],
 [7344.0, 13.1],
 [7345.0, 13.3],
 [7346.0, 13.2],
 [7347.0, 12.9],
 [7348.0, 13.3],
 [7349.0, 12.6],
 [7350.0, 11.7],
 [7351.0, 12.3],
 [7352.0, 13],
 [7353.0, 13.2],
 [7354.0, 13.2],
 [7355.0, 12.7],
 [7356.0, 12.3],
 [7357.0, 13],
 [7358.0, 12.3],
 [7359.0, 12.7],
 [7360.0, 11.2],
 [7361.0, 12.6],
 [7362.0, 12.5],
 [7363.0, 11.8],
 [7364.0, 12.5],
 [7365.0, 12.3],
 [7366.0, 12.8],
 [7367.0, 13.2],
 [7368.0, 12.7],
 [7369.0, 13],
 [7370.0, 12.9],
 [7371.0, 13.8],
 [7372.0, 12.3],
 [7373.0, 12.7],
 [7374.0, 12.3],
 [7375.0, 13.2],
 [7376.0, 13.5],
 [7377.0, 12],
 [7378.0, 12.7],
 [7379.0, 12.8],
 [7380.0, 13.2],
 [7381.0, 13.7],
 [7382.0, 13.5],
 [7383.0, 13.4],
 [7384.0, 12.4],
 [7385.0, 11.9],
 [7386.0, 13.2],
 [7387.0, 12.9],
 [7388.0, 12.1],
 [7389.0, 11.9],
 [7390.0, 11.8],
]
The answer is 0.01 mag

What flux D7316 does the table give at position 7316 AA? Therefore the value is 13.4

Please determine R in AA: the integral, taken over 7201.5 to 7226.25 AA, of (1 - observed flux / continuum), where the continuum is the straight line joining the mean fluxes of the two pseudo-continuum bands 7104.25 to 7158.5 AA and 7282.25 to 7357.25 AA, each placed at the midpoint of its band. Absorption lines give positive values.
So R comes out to 0.47 AA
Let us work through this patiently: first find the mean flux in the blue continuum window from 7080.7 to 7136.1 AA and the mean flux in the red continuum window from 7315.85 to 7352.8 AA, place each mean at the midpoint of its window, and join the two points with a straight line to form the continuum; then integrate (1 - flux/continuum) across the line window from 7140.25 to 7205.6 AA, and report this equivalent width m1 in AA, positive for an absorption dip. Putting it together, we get 0.7 AA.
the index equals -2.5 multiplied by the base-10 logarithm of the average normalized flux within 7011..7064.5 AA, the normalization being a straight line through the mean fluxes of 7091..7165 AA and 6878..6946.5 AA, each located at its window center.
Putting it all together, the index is 0.01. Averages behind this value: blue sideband 13.3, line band 13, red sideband 12.9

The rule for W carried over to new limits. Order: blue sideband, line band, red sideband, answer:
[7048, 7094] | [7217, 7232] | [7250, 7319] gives 0.02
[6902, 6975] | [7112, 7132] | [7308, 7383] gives 0.01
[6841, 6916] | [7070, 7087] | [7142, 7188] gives 0.01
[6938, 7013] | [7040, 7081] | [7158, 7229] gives 0.01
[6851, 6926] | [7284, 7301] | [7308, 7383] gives 0.03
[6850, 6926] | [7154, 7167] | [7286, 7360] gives 0.02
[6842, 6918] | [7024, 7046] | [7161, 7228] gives 0.02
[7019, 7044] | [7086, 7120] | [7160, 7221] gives -0.01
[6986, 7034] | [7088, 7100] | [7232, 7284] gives 0.02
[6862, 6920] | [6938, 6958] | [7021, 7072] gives -0.03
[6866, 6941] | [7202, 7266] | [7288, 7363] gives 0.01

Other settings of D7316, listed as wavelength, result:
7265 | 11.6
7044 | 12.8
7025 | 13.1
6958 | 12.5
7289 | 12.1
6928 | 12.4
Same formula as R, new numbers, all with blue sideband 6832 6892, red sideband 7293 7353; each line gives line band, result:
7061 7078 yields 0.11 AA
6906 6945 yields 0.13 AA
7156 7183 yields 0.56 AA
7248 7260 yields 0.12 AA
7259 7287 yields -0.49 AA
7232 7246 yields -0.11 AA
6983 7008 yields -0.26 AA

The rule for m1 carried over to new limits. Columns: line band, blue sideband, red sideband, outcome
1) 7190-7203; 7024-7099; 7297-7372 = 0.1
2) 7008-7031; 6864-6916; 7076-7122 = 0.1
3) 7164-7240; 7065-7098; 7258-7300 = 0.6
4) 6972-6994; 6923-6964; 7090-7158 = 0.3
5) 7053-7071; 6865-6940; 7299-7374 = 0.0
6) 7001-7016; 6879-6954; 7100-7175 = -0.1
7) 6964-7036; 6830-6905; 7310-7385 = 0.1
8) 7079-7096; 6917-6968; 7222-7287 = 0.6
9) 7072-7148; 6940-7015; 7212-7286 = 0.7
